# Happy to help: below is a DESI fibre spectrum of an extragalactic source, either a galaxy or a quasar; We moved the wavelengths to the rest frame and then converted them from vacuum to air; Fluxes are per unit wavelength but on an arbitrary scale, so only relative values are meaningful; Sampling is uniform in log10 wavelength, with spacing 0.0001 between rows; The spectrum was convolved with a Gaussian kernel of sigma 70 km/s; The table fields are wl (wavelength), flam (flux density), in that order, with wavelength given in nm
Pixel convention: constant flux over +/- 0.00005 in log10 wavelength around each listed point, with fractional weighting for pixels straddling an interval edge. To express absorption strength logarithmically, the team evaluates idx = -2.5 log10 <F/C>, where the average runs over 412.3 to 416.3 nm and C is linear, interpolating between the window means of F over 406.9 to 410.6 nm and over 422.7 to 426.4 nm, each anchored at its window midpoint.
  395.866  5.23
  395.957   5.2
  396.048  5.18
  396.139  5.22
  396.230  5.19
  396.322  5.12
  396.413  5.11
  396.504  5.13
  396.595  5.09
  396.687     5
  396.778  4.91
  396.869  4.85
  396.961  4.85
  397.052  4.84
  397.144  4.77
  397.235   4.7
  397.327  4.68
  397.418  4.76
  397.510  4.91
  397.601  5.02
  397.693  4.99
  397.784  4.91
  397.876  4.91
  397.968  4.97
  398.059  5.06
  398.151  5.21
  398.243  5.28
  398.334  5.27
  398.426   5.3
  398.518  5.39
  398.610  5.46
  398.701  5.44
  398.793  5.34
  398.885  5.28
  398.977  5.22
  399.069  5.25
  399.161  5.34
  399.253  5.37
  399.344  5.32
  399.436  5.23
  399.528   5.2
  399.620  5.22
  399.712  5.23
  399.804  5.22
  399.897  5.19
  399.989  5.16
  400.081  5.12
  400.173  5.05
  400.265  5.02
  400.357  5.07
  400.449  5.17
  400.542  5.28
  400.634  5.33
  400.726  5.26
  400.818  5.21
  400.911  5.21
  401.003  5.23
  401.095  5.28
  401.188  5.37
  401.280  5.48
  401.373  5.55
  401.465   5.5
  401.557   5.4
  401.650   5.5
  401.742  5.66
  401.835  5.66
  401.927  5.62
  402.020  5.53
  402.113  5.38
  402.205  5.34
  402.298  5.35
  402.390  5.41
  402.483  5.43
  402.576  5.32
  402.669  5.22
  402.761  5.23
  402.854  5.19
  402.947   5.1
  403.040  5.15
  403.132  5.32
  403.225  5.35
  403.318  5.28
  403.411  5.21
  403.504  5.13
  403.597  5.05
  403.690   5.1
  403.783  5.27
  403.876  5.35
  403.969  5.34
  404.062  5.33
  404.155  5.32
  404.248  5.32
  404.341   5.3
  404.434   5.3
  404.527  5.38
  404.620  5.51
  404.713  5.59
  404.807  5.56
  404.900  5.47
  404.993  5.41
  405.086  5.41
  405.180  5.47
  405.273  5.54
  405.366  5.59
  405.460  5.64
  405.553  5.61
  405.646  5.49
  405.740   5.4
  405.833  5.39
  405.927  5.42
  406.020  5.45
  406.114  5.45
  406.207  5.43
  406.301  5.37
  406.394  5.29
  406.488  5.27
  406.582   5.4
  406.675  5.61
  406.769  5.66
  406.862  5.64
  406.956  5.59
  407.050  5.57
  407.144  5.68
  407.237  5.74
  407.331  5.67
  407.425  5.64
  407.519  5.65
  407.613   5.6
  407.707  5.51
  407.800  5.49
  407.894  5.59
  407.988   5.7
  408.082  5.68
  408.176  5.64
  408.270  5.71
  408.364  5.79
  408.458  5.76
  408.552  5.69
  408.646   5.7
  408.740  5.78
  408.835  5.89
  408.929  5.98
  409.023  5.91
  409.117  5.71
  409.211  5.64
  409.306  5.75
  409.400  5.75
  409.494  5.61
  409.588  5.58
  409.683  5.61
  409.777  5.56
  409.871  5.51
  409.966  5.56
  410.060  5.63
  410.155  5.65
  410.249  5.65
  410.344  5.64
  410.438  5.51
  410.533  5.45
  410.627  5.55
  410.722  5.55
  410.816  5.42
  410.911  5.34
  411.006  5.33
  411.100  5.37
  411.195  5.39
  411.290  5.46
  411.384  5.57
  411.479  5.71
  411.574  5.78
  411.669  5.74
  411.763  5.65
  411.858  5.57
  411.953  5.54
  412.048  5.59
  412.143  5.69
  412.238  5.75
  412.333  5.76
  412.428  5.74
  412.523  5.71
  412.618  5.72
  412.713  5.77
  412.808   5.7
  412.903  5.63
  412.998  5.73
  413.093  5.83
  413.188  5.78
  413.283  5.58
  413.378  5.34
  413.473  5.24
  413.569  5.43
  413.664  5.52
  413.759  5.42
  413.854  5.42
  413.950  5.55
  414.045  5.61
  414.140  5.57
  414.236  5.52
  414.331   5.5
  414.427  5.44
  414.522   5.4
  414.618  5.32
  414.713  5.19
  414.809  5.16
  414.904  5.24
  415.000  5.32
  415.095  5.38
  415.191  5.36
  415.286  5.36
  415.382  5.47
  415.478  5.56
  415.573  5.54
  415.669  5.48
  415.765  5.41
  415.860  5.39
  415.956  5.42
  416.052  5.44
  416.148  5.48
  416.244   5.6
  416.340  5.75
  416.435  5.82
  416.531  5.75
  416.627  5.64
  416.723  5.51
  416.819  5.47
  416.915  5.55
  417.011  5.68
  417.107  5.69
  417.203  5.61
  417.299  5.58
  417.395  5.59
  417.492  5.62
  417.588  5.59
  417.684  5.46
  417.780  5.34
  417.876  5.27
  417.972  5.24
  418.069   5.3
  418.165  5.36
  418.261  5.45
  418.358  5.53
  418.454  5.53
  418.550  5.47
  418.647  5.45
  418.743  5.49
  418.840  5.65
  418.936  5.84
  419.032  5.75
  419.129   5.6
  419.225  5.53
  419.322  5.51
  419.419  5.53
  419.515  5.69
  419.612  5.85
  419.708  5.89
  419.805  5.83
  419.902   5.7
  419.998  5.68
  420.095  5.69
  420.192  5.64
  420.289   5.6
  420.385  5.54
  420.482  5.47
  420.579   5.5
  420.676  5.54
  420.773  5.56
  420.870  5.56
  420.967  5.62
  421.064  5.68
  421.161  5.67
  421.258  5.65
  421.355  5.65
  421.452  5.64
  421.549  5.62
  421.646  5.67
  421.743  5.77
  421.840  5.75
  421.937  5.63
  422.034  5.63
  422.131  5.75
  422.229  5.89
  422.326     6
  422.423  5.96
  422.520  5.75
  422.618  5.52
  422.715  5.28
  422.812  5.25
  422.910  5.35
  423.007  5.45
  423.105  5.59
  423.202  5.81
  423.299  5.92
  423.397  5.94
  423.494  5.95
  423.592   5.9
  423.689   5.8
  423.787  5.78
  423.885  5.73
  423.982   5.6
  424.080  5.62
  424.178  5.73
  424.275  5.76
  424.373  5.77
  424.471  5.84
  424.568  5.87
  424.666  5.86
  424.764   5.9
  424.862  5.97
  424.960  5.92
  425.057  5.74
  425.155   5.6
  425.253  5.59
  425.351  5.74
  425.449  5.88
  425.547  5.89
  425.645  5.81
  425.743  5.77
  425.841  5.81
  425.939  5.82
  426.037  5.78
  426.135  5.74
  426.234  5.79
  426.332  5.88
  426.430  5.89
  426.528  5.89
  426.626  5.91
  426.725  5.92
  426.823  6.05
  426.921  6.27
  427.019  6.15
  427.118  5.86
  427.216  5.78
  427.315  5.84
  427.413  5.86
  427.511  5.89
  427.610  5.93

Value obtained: 0.04 mag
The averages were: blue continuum 5.66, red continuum 5.75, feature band 5.5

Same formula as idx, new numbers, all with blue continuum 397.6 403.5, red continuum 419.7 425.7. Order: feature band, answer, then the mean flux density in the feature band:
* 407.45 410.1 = -0.05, 5.68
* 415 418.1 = 0.02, 5.51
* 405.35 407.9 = -0.03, 5.53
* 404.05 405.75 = -0.02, 5.46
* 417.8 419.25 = 0.03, 5.5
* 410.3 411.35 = 0.00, 5.46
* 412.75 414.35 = -0.01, 5.56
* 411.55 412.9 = -0.04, 5.69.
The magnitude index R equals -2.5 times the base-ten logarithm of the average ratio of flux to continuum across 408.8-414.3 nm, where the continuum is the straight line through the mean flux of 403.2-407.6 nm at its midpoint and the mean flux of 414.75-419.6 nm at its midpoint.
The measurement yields -0.03 mag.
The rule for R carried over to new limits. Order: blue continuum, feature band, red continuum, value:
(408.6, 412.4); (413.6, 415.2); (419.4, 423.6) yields 0.05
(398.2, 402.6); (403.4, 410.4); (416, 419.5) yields -0.03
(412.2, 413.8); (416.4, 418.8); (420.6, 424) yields 0.03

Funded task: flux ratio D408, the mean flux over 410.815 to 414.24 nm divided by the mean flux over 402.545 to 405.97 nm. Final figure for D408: 1.0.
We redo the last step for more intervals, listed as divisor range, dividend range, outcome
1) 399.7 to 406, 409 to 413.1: 1.05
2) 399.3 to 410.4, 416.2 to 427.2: 1.04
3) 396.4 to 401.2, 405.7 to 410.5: 1.09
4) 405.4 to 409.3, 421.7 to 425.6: 1.02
